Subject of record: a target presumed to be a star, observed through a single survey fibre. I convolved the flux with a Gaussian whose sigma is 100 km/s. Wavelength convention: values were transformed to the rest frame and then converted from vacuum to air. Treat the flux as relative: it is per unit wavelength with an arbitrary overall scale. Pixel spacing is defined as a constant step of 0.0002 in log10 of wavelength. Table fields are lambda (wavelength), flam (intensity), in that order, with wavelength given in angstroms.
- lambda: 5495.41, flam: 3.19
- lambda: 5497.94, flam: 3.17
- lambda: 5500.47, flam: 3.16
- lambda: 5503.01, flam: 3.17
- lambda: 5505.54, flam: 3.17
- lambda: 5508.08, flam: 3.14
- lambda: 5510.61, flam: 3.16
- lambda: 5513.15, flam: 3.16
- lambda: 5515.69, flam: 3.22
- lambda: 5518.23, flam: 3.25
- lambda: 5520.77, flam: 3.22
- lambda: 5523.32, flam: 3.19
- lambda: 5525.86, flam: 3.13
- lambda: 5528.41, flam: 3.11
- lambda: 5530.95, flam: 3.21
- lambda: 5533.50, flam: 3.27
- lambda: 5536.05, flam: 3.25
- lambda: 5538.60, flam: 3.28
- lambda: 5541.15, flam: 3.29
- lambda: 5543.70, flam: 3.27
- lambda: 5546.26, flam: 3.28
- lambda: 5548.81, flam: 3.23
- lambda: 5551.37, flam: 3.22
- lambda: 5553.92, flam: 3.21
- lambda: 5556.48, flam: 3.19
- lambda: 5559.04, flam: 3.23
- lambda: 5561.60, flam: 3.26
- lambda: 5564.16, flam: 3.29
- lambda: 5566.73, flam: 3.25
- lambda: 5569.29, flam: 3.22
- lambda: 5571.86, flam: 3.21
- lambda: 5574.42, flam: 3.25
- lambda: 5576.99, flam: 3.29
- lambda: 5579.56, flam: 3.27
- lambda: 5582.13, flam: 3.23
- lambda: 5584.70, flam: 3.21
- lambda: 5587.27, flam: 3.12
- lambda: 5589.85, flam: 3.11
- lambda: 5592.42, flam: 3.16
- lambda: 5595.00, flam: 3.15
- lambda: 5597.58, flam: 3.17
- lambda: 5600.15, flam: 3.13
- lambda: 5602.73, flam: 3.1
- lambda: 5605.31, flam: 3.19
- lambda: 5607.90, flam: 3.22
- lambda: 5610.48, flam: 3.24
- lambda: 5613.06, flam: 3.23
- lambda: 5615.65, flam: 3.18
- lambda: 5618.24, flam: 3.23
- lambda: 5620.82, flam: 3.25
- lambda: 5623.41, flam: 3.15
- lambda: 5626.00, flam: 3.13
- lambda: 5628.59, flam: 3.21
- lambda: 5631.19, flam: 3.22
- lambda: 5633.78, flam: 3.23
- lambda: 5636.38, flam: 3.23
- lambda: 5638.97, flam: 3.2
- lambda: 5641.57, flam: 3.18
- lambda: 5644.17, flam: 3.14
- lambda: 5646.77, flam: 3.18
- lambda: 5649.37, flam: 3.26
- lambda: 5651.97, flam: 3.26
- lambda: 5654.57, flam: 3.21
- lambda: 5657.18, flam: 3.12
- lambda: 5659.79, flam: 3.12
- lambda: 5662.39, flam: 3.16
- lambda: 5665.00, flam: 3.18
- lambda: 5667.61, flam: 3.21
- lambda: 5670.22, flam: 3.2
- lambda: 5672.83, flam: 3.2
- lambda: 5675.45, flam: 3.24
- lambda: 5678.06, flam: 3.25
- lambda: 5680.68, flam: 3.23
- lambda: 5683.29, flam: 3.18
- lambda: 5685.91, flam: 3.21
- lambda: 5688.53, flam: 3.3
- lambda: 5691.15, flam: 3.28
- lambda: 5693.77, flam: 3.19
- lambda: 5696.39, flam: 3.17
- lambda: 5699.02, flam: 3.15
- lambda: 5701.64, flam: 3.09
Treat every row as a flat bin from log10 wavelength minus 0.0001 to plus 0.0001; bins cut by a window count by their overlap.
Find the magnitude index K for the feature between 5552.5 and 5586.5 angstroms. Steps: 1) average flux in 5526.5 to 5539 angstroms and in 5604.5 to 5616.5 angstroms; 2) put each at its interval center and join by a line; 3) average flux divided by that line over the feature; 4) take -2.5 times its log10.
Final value -0.01 mag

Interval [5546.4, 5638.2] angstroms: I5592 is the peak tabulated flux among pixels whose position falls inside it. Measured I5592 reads 3.29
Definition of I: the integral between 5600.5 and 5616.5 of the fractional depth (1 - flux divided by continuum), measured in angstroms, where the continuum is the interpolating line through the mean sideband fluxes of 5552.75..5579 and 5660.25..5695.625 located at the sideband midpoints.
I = 0.2 angstroms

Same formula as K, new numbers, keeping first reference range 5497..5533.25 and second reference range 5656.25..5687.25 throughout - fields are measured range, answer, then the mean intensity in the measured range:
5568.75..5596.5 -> -0.01 mag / 3.2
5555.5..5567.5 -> -0.02 mag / 3.24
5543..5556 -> -0.02 mag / 3.24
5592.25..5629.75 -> 0.00 mag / 3.18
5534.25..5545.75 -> -0.03 mag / 3.27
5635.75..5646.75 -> 0.00 mag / 3.18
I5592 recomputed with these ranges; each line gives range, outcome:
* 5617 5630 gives 3.25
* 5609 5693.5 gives 3.3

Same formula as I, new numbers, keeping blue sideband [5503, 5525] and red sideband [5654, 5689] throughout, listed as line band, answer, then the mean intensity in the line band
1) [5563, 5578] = -0.28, 3.25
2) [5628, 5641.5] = -0.08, 3.21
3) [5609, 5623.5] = -0.11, 3.22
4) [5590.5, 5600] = 0.12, 3.16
